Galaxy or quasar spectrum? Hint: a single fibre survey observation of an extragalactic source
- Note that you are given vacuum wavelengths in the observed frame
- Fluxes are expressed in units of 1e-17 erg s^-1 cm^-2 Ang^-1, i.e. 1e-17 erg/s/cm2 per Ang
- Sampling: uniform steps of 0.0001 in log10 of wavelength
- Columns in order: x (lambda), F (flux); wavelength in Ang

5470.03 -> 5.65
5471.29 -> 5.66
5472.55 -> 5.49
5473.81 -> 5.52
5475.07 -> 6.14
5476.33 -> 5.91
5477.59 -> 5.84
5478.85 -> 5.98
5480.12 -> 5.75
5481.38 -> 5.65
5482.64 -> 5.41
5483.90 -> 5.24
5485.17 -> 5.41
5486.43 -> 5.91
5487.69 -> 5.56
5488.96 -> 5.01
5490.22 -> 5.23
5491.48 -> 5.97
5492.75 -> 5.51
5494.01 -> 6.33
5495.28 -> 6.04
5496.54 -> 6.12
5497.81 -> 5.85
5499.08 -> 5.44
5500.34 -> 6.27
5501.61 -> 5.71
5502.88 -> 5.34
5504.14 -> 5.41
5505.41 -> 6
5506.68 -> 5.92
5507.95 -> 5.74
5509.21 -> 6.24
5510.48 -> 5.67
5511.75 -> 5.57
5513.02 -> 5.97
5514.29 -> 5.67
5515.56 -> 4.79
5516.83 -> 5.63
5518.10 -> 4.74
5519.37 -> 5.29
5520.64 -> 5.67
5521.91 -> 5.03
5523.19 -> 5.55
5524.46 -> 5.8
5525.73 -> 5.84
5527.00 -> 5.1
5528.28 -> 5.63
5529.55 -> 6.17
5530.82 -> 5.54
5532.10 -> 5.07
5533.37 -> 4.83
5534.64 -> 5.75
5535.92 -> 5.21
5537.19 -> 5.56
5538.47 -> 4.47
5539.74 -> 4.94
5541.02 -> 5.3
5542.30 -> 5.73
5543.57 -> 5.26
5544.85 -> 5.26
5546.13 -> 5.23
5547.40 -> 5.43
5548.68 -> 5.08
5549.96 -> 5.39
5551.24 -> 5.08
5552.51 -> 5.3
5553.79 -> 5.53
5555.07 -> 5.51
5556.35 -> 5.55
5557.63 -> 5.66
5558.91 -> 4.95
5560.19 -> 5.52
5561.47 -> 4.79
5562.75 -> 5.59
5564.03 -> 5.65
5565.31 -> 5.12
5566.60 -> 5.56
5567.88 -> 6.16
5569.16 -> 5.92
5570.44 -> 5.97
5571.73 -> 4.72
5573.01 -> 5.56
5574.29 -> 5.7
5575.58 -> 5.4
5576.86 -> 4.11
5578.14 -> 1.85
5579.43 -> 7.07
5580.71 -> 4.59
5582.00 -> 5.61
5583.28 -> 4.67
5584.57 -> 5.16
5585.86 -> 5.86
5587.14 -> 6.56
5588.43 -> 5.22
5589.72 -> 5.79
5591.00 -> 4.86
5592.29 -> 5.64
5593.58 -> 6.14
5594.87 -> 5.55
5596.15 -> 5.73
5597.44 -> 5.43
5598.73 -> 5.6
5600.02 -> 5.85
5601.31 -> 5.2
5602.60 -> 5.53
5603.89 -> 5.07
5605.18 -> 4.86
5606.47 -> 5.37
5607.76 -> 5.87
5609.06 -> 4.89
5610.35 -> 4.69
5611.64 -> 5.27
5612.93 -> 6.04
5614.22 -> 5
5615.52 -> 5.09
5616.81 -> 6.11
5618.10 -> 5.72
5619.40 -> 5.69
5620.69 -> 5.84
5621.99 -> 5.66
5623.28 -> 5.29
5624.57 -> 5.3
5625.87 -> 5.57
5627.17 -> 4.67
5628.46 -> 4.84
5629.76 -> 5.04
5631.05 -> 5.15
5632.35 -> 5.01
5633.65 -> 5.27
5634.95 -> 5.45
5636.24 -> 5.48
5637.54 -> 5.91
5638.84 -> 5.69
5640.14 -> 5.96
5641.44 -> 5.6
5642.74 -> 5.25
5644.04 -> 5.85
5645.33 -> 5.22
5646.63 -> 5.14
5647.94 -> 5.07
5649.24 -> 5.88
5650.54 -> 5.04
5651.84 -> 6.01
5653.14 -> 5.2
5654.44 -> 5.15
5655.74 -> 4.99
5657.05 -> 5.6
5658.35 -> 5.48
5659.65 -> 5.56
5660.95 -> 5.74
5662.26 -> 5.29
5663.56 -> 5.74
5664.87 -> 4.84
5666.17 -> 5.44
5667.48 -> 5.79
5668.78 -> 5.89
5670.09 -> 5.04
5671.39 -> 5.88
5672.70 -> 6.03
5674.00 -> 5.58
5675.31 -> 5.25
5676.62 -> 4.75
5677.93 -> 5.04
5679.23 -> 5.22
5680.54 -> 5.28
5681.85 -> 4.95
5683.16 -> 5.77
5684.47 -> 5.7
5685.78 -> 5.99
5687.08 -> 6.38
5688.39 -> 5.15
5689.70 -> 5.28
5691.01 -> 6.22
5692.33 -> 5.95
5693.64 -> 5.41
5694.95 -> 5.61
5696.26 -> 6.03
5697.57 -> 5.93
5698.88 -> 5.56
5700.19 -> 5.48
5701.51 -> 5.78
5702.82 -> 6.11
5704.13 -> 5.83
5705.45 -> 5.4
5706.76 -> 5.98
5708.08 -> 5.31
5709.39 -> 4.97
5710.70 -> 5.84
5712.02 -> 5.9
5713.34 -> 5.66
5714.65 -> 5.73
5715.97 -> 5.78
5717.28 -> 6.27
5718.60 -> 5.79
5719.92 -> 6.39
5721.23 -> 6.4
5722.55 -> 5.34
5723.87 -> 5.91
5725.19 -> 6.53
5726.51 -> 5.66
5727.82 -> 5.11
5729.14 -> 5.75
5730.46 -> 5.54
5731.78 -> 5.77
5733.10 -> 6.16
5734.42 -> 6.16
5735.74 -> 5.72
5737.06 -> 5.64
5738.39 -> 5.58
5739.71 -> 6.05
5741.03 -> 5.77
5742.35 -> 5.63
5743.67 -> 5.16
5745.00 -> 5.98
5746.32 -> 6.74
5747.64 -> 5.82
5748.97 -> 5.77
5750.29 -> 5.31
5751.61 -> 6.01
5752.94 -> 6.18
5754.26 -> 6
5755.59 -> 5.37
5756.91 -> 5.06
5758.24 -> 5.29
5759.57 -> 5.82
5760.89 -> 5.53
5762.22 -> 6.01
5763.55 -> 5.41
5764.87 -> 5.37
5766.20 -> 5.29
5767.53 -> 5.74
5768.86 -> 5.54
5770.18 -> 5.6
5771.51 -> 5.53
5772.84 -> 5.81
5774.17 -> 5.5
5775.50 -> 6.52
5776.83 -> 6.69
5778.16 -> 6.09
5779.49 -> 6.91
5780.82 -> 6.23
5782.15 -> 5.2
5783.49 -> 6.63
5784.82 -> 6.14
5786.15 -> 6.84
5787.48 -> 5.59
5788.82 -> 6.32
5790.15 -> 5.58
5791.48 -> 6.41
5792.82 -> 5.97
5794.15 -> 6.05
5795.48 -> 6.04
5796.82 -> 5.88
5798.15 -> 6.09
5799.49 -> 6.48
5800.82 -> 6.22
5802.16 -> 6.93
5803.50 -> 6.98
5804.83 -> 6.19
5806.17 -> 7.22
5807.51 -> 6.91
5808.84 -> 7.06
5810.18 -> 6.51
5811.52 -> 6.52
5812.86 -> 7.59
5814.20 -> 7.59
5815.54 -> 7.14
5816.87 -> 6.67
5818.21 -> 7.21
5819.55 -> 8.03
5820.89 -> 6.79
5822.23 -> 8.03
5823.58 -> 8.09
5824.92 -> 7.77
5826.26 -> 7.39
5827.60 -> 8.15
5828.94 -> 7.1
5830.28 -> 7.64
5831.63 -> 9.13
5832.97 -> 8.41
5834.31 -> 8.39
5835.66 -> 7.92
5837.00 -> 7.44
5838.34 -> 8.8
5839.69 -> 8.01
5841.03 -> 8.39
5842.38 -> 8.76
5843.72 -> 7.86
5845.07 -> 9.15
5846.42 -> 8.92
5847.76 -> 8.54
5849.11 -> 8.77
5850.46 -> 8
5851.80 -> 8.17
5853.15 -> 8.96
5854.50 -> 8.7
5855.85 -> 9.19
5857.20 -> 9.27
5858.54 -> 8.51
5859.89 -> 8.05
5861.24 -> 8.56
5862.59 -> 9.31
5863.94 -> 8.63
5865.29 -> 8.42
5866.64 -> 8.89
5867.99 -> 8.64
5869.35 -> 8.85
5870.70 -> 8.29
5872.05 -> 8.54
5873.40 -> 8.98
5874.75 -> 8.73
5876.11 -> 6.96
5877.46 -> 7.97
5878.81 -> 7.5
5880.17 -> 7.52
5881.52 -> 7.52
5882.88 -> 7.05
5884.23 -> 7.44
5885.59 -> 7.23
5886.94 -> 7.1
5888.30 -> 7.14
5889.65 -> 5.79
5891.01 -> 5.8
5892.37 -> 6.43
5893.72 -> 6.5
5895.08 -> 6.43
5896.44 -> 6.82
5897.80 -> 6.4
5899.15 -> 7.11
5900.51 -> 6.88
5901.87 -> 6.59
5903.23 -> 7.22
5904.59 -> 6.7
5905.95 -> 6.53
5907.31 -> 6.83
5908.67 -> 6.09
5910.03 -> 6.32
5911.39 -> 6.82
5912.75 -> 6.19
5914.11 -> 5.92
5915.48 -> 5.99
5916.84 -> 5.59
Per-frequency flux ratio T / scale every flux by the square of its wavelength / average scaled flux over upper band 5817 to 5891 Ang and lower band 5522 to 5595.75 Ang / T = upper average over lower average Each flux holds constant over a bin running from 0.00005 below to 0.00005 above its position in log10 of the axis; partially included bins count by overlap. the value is 1.7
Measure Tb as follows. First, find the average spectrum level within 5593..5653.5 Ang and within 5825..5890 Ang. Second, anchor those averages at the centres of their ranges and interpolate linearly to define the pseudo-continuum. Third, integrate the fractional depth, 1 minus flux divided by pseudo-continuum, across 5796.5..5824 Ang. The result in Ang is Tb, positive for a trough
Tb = 2.4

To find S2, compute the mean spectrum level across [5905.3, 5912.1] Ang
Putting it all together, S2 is 6.52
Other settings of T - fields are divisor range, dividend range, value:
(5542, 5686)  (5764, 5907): 1.45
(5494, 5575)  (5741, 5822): 1.23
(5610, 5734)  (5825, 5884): 1.59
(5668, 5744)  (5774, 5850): 1.31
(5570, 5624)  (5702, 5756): 1.13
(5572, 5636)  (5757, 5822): 1.26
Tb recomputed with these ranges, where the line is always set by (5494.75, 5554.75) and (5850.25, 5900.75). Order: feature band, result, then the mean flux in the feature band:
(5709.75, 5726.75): 2.1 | 5.93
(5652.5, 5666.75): 2.3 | 5.37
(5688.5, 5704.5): 2.1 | 5.74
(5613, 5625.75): 1.2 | 5.55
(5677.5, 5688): 1.6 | 5.55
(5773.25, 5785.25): 1.6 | 6.2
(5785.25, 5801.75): 2.6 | 6.14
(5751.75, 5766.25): 2.9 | 5.6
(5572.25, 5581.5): 1.5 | 4.91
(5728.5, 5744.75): 2.7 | 5.75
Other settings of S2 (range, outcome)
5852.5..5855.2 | 8.82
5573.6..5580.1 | 4.83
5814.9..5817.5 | 6.93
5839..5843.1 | 8.38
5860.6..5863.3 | 8.94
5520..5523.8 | 5.41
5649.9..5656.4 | 5.28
